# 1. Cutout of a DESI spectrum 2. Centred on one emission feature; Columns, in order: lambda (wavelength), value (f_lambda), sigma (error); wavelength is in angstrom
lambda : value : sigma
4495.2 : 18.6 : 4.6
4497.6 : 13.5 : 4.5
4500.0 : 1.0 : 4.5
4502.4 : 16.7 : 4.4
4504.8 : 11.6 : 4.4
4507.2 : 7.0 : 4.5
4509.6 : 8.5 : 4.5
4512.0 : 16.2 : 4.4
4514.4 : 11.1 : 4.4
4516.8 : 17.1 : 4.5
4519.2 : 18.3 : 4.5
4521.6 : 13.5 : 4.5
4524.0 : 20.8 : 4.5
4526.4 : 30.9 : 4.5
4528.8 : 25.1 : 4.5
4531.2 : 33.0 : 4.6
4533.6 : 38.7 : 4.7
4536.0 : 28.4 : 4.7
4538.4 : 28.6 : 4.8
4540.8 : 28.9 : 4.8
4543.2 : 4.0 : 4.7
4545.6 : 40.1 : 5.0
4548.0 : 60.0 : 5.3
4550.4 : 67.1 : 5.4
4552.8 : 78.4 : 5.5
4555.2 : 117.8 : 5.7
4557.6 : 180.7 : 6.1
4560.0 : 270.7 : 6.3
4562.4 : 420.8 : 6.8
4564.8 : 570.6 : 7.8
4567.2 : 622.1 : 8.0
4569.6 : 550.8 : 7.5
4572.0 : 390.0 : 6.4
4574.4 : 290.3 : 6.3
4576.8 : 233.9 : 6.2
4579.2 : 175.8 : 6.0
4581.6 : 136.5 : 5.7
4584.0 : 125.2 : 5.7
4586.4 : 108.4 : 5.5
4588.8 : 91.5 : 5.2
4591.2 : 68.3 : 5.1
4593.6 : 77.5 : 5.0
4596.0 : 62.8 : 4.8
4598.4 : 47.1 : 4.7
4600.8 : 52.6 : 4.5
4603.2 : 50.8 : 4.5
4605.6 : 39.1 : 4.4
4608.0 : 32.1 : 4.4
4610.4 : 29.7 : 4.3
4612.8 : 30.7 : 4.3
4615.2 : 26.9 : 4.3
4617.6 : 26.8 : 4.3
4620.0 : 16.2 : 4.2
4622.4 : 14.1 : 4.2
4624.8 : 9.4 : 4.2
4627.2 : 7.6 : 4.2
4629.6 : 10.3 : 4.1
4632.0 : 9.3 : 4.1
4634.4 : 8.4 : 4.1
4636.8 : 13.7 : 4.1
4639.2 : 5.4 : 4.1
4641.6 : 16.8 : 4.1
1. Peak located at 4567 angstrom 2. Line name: Ly-alpha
